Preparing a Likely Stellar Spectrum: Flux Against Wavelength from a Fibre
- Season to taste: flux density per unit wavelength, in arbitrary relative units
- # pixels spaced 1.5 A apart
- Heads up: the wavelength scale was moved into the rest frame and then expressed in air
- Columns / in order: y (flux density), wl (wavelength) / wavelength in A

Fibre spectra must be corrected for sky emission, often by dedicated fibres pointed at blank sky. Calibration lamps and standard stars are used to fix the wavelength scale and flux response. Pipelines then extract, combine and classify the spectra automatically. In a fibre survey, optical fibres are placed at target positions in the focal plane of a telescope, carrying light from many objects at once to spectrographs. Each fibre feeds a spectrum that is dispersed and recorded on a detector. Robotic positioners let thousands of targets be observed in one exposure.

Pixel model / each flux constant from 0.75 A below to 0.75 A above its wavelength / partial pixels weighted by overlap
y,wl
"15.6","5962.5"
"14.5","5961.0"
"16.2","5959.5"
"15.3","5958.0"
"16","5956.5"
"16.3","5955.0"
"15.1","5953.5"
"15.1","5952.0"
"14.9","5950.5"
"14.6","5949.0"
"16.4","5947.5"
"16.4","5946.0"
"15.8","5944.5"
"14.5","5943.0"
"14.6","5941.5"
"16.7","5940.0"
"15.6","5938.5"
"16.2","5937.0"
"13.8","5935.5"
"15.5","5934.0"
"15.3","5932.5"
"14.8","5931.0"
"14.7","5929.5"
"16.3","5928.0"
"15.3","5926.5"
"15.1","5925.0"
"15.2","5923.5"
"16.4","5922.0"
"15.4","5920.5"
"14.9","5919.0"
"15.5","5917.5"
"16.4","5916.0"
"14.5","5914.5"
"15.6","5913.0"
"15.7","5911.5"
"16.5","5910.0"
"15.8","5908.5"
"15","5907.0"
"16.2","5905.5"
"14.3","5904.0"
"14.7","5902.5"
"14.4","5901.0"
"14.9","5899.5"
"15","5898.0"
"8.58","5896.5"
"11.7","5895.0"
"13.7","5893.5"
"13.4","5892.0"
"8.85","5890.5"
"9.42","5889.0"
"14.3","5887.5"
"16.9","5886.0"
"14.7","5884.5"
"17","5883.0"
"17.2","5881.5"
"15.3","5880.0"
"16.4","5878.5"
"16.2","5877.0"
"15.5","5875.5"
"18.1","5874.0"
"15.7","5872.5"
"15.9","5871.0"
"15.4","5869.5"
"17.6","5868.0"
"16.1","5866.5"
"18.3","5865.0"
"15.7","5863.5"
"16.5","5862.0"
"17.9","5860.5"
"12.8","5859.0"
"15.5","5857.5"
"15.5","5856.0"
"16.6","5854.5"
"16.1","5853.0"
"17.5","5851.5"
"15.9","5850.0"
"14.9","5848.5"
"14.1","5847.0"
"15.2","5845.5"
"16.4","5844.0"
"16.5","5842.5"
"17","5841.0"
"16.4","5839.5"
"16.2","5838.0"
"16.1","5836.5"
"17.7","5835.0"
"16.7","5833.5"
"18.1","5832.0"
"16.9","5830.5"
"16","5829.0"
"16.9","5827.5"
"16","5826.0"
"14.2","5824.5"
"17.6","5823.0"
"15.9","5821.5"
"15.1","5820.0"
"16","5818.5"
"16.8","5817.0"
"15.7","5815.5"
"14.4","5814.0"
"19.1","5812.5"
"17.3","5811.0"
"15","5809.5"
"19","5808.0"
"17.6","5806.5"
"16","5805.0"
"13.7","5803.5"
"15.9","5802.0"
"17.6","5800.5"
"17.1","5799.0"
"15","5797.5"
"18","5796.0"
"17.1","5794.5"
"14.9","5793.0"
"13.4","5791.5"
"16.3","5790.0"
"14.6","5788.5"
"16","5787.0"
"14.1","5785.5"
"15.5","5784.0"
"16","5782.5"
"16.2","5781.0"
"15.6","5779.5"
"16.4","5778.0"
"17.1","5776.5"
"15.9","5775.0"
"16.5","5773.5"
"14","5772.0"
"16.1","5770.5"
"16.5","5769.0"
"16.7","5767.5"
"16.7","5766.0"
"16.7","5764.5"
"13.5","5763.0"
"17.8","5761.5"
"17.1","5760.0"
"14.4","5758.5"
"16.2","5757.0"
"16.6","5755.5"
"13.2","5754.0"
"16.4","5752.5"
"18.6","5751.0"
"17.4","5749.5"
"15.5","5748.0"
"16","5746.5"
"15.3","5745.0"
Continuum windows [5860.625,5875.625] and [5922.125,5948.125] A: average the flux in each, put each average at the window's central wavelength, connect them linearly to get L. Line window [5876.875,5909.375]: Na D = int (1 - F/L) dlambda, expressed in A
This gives 3.9 A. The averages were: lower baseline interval 16.6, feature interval 14.2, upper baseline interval 15.4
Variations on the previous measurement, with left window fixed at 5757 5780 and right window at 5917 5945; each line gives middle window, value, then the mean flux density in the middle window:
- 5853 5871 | -0.58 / 16.2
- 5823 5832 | -0.28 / 16.3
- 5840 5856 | -0.29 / 16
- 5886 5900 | 2.80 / 12.4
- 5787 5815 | -0.50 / 16.2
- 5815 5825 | -0.07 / 15.9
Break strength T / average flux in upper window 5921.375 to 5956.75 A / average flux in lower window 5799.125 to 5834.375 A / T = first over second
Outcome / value 0.94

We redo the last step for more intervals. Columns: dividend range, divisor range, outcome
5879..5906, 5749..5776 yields 0.86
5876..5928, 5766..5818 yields 0.92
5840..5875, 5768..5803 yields 1.02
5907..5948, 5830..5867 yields 0.95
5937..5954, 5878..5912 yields 1.08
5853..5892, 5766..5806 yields 0.98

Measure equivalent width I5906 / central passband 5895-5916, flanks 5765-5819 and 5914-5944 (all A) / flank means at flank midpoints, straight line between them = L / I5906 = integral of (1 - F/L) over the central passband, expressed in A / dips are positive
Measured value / 1.11 A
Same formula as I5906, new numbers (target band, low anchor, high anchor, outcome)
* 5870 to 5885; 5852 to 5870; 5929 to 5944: -0.22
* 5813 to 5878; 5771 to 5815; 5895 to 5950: -2.14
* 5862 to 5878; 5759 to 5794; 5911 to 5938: -0.95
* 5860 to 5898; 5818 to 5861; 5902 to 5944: 1.80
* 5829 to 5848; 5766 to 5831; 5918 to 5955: -0.62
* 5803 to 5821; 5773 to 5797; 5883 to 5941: -0.86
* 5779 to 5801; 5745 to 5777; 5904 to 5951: 0.26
